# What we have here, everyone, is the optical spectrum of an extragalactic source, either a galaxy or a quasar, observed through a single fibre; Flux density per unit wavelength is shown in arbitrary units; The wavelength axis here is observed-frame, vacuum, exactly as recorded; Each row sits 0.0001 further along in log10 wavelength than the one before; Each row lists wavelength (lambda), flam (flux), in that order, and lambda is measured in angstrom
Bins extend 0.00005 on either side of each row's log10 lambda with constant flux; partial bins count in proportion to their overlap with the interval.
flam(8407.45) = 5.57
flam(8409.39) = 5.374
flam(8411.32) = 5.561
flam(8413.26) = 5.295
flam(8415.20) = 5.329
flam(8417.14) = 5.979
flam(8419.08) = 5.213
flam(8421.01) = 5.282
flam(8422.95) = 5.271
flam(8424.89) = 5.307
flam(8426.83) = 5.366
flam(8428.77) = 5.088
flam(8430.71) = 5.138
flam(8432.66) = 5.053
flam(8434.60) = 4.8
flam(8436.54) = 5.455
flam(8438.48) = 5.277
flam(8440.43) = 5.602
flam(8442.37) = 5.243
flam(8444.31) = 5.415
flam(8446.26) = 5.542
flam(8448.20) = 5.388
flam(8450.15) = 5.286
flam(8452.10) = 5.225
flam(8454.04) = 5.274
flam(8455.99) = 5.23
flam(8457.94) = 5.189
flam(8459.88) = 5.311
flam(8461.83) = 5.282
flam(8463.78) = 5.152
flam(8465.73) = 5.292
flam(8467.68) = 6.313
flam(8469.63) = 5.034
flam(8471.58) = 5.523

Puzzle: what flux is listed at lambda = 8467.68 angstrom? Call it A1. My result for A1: 6.313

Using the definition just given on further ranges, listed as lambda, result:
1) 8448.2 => 5.388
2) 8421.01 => 5.282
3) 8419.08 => 5.213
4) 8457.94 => 5.189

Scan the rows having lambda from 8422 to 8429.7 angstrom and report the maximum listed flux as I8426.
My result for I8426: 5.366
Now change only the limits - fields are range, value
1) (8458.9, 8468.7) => 6.313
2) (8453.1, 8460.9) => 5.311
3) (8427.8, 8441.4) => 5.602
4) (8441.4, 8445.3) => 5.415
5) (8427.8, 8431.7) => 5.138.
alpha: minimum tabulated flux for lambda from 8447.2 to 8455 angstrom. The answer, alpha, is 5.225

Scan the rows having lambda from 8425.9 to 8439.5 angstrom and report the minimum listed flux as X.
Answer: 4.8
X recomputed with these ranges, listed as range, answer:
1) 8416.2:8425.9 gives 5.213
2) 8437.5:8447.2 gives 5.243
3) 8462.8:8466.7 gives 5.152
